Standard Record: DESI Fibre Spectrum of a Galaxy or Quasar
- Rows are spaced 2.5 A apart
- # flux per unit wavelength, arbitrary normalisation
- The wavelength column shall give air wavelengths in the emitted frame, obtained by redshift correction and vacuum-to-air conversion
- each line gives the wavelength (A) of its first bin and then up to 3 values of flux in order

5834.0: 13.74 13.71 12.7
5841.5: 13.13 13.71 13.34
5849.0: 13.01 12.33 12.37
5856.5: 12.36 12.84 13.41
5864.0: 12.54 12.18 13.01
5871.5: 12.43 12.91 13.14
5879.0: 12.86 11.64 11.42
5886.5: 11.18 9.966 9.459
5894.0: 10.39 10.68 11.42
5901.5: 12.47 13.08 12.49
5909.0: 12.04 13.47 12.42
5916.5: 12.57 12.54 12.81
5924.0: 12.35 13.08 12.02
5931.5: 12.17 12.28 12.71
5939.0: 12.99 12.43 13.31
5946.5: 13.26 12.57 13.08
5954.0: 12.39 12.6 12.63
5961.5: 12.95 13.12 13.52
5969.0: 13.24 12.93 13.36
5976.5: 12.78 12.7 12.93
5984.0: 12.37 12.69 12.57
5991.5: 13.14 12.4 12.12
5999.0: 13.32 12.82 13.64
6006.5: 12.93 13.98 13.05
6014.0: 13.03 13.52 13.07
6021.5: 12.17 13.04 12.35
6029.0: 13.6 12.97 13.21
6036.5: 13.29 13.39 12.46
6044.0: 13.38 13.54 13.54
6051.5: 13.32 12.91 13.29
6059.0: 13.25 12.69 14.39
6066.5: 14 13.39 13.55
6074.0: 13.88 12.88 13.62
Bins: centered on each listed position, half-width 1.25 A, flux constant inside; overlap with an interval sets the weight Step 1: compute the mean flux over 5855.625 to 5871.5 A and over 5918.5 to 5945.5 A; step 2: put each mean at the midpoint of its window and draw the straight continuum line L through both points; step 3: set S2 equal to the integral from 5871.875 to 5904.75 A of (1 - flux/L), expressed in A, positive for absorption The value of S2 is 2.8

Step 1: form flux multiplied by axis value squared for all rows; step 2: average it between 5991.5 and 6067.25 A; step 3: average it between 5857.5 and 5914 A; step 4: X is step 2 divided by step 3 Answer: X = 1.14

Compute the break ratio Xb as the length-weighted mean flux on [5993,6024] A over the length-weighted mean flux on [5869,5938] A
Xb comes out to 1.1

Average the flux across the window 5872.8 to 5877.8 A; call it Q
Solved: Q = 13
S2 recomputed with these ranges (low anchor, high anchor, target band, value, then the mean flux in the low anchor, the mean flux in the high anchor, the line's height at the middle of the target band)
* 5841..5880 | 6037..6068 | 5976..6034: 1.28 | 12.8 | 13.3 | 13.2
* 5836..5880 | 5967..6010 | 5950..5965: 0.16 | 12.9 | 12.9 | 12.9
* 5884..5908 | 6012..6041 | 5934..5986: -3.20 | 11.3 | 13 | 12.1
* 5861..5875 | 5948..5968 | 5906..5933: 0.54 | 12.7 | 12.9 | 12.8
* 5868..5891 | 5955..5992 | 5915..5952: -0.50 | 12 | 12.9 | 12.5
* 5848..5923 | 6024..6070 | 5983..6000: 0.32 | 12.2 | 13.3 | 12.9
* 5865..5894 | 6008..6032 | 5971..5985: -0.18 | 11.8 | 13.1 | 12.7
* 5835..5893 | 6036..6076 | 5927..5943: 0.37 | 12.4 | 13.4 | 12.8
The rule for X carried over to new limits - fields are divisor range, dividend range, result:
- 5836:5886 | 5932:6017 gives 1.06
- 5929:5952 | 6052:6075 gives 1.10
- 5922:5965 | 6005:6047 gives 1.06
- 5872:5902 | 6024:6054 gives 1.21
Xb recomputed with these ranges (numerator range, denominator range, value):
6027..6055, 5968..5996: 1.03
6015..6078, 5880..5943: 1.10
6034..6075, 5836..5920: 1.09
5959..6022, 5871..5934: 1.08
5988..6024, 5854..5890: 1.06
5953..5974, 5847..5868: 1.02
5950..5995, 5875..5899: 1.15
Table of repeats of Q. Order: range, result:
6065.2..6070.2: 13.7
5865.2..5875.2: 12.6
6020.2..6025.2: 12.6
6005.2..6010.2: 13.5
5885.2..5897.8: 10.3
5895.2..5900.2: 11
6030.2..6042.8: 13.1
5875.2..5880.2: 13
